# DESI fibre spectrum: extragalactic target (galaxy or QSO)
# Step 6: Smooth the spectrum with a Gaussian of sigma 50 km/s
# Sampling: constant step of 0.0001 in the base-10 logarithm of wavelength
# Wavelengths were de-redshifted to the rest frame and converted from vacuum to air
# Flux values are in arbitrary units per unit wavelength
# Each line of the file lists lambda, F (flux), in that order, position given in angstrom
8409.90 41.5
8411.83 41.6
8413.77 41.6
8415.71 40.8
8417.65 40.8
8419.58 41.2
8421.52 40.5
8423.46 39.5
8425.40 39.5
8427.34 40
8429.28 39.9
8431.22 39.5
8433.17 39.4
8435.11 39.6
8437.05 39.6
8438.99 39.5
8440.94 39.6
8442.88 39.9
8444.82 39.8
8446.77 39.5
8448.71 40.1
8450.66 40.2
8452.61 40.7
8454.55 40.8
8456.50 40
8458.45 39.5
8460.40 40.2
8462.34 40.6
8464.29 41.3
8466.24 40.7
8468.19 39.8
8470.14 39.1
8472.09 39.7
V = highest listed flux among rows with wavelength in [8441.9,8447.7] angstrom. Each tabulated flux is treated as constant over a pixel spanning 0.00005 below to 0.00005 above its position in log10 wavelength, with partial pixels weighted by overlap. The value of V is 39.9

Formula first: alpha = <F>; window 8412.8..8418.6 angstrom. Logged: 41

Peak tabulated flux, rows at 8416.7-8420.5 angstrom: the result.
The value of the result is 41.2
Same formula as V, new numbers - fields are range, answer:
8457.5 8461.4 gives 40.2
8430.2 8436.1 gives 39.6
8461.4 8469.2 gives 41.3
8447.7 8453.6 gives 40.7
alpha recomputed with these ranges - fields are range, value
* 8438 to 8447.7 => 39.7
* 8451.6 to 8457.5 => 40.5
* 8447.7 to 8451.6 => 40.2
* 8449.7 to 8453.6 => 40.5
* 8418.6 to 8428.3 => 40.2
